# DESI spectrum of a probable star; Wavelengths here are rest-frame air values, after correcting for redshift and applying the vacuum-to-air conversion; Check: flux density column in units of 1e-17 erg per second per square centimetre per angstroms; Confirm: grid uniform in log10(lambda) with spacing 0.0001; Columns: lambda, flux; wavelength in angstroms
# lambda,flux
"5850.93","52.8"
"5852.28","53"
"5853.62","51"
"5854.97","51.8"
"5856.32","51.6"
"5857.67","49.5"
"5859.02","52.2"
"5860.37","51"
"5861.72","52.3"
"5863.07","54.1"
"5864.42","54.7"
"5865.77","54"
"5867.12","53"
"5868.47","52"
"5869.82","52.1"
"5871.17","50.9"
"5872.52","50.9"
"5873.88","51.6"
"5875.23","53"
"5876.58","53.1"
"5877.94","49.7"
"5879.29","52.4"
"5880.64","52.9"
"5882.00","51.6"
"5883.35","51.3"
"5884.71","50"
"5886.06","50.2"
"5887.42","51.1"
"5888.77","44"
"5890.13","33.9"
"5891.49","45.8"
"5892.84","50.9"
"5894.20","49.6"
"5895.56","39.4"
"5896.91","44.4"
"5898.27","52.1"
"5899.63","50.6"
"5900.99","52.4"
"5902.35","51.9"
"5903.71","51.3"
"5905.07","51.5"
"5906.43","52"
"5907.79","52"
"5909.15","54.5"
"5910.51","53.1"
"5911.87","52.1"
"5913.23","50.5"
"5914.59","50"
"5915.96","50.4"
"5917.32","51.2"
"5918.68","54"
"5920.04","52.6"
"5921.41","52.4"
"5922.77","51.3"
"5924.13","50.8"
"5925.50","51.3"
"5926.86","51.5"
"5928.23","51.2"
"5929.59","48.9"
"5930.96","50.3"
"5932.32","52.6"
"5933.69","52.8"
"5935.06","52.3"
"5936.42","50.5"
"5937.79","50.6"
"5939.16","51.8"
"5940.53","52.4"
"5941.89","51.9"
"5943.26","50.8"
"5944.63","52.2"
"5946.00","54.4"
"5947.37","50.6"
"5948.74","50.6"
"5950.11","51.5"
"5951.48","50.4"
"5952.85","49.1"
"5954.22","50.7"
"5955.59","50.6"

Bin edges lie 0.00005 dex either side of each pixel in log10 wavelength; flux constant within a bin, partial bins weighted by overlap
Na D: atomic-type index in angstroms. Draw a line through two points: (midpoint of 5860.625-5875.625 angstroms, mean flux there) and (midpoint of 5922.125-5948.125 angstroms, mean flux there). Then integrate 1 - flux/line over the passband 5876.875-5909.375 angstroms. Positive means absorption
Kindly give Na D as 1.7 angstroms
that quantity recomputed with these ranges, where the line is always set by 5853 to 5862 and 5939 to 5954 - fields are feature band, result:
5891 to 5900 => 0.67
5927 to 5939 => 0.04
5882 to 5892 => 0.85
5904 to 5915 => -0.14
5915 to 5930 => -0.02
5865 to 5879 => -0.21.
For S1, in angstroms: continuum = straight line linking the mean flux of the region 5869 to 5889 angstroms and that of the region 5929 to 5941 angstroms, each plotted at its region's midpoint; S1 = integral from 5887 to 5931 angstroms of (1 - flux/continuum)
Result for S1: 1.1 angstroms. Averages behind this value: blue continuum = 51.2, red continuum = 51.3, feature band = 50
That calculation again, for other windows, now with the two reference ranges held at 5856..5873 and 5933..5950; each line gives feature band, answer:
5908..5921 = -0.04 angstroms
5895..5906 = 0.55 angstroms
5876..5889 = 0.31 angstroms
